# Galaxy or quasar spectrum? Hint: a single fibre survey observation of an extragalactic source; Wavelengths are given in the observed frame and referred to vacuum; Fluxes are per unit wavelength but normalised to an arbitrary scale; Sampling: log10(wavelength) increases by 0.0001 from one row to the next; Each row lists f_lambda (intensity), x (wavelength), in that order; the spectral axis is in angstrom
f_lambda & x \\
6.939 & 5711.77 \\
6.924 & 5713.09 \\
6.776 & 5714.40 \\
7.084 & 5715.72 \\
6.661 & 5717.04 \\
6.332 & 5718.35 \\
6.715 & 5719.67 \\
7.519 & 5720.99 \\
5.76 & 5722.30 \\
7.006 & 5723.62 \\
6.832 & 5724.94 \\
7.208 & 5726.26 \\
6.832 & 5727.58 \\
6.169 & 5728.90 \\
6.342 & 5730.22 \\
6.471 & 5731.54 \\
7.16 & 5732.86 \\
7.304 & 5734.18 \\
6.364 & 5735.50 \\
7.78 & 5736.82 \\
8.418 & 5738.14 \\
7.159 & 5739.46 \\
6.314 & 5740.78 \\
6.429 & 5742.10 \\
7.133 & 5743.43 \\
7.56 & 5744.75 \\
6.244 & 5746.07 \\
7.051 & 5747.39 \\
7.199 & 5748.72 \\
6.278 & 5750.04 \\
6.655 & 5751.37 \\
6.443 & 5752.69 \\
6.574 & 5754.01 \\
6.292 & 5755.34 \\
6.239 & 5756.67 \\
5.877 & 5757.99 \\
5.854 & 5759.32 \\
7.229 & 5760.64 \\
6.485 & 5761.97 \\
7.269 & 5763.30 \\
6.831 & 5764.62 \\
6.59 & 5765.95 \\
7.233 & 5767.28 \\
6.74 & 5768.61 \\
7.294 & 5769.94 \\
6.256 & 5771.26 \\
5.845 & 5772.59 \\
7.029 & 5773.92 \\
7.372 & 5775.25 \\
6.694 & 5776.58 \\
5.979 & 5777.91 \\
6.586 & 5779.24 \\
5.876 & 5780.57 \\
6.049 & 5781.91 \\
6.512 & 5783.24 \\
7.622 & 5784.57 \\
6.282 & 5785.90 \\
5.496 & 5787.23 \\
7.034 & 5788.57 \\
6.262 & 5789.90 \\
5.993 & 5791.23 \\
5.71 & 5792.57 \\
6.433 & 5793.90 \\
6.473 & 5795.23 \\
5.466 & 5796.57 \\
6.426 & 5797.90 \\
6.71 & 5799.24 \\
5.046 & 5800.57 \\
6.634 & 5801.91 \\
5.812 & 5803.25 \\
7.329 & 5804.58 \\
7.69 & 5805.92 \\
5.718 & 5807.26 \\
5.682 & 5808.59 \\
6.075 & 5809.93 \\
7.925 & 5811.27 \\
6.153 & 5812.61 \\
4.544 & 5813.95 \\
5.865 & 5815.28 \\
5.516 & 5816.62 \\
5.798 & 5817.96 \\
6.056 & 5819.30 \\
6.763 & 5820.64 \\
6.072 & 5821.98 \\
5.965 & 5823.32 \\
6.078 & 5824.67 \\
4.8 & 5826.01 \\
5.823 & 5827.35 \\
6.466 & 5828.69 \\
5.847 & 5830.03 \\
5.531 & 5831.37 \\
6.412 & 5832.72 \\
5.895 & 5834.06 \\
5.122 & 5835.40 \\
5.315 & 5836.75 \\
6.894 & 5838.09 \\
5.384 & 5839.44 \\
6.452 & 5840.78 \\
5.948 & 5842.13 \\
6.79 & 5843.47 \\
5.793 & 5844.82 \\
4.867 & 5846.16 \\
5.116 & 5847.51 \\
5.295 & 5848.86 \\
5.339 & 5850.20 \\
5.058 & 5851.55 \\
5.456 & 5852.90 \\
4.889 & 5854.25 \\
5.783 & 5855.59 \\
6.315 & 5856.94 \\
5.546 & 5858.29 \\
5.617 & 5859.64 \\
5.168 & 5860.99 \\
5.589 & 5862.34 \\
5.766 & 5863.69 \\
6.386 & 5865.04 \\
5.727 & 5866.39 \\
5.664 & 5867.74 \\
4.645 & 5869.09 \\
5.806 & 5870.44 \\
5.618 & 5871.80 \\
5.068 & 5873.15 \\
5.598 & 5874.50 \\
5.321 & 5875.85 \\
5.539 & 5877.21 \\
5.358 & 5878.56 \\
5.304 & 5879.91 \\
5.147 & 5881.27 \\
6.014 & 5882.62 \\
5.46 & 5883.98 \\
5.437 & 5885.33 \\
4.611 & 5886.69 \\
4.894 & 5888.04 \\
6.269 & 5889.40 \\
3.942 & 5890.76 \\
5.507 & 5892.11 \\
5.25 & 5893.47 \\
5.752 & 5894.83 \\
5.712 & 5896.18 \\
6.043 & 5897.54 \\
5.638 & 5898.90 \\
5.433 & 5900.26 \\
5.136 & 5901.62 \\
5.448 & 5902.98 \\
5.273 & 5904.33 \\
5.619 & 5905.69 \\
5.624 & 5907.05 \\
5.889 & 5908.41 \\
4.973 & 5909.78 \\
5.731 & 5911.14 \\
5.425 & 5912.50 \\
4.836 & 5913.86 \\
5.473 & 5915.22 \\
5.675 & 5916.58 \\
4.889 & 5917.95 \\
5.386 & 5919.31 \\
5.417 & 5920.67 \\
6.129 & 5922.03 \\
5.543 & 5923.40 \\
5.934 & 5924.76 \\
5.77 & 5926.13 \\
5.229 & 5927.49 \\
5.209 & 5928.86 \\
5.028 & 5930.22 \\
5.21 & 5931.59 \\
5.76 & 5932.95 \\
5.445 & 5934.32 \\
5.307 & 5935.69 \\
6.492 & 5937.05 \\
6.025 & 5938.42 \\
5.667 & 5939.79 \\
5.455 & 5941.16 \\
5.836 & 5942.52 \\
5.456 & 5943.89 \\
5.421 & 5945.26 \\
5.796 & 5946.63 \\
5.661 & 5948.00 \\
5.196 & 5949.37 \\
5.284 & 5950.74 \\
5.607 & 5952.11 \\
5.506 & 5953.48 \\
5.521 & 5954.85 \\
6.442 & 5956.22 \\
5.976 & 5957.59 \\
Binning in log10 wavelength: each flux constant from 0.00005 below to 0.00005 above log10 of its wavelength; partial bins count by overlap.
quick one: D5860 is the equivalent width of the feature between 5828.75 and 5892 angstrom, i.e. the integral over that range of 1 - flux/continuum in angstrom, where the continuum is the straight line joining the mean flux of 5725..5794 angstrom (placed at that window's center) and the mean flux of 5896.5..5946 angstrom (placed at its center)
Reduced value 4.3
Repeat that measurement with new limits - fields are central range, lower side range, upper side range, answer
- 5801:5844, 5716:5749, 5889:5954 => 1.1 angstrom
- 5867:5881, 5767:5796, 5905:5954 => 1.2 angstrom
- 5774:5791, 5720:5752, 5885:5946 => 0.1 angstrom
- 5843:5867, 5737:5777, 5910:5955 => 2.0 angstrom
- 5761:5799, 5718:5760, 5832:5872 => -0.9 angstrom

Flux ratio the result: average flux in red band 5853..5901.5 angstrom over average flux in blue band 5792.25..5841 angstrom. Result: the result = 0.91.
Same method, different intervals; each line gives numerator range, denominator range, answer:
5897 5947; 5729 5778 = 0.82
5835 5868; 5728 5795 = 0.85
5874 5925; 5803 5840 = 0.90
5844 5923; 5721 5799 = 0.82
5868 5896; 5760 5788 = 0.81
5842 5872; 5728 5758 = 0.82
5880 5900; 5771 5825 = 0.86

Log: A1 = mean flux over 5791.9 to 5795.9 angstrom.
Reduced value 6.21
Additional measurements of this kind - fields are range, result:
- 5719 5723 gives 6.67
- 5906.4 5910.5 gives 5.49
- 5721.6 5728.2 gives 6.73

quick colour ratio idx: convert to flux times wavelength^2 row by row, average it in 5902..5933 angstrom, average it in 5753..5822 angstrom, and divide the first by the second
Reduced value 0.89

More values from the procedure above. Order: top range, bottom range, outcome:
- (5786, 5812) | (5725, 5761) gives 0.95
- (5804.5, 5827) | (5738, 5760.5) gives 0.93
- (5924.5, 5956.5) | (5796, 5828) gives 0.96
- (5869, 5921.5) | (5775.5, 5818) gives 0.89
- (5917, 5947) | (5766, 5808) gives 0.91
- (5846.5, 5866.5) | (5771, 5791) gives 0.88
